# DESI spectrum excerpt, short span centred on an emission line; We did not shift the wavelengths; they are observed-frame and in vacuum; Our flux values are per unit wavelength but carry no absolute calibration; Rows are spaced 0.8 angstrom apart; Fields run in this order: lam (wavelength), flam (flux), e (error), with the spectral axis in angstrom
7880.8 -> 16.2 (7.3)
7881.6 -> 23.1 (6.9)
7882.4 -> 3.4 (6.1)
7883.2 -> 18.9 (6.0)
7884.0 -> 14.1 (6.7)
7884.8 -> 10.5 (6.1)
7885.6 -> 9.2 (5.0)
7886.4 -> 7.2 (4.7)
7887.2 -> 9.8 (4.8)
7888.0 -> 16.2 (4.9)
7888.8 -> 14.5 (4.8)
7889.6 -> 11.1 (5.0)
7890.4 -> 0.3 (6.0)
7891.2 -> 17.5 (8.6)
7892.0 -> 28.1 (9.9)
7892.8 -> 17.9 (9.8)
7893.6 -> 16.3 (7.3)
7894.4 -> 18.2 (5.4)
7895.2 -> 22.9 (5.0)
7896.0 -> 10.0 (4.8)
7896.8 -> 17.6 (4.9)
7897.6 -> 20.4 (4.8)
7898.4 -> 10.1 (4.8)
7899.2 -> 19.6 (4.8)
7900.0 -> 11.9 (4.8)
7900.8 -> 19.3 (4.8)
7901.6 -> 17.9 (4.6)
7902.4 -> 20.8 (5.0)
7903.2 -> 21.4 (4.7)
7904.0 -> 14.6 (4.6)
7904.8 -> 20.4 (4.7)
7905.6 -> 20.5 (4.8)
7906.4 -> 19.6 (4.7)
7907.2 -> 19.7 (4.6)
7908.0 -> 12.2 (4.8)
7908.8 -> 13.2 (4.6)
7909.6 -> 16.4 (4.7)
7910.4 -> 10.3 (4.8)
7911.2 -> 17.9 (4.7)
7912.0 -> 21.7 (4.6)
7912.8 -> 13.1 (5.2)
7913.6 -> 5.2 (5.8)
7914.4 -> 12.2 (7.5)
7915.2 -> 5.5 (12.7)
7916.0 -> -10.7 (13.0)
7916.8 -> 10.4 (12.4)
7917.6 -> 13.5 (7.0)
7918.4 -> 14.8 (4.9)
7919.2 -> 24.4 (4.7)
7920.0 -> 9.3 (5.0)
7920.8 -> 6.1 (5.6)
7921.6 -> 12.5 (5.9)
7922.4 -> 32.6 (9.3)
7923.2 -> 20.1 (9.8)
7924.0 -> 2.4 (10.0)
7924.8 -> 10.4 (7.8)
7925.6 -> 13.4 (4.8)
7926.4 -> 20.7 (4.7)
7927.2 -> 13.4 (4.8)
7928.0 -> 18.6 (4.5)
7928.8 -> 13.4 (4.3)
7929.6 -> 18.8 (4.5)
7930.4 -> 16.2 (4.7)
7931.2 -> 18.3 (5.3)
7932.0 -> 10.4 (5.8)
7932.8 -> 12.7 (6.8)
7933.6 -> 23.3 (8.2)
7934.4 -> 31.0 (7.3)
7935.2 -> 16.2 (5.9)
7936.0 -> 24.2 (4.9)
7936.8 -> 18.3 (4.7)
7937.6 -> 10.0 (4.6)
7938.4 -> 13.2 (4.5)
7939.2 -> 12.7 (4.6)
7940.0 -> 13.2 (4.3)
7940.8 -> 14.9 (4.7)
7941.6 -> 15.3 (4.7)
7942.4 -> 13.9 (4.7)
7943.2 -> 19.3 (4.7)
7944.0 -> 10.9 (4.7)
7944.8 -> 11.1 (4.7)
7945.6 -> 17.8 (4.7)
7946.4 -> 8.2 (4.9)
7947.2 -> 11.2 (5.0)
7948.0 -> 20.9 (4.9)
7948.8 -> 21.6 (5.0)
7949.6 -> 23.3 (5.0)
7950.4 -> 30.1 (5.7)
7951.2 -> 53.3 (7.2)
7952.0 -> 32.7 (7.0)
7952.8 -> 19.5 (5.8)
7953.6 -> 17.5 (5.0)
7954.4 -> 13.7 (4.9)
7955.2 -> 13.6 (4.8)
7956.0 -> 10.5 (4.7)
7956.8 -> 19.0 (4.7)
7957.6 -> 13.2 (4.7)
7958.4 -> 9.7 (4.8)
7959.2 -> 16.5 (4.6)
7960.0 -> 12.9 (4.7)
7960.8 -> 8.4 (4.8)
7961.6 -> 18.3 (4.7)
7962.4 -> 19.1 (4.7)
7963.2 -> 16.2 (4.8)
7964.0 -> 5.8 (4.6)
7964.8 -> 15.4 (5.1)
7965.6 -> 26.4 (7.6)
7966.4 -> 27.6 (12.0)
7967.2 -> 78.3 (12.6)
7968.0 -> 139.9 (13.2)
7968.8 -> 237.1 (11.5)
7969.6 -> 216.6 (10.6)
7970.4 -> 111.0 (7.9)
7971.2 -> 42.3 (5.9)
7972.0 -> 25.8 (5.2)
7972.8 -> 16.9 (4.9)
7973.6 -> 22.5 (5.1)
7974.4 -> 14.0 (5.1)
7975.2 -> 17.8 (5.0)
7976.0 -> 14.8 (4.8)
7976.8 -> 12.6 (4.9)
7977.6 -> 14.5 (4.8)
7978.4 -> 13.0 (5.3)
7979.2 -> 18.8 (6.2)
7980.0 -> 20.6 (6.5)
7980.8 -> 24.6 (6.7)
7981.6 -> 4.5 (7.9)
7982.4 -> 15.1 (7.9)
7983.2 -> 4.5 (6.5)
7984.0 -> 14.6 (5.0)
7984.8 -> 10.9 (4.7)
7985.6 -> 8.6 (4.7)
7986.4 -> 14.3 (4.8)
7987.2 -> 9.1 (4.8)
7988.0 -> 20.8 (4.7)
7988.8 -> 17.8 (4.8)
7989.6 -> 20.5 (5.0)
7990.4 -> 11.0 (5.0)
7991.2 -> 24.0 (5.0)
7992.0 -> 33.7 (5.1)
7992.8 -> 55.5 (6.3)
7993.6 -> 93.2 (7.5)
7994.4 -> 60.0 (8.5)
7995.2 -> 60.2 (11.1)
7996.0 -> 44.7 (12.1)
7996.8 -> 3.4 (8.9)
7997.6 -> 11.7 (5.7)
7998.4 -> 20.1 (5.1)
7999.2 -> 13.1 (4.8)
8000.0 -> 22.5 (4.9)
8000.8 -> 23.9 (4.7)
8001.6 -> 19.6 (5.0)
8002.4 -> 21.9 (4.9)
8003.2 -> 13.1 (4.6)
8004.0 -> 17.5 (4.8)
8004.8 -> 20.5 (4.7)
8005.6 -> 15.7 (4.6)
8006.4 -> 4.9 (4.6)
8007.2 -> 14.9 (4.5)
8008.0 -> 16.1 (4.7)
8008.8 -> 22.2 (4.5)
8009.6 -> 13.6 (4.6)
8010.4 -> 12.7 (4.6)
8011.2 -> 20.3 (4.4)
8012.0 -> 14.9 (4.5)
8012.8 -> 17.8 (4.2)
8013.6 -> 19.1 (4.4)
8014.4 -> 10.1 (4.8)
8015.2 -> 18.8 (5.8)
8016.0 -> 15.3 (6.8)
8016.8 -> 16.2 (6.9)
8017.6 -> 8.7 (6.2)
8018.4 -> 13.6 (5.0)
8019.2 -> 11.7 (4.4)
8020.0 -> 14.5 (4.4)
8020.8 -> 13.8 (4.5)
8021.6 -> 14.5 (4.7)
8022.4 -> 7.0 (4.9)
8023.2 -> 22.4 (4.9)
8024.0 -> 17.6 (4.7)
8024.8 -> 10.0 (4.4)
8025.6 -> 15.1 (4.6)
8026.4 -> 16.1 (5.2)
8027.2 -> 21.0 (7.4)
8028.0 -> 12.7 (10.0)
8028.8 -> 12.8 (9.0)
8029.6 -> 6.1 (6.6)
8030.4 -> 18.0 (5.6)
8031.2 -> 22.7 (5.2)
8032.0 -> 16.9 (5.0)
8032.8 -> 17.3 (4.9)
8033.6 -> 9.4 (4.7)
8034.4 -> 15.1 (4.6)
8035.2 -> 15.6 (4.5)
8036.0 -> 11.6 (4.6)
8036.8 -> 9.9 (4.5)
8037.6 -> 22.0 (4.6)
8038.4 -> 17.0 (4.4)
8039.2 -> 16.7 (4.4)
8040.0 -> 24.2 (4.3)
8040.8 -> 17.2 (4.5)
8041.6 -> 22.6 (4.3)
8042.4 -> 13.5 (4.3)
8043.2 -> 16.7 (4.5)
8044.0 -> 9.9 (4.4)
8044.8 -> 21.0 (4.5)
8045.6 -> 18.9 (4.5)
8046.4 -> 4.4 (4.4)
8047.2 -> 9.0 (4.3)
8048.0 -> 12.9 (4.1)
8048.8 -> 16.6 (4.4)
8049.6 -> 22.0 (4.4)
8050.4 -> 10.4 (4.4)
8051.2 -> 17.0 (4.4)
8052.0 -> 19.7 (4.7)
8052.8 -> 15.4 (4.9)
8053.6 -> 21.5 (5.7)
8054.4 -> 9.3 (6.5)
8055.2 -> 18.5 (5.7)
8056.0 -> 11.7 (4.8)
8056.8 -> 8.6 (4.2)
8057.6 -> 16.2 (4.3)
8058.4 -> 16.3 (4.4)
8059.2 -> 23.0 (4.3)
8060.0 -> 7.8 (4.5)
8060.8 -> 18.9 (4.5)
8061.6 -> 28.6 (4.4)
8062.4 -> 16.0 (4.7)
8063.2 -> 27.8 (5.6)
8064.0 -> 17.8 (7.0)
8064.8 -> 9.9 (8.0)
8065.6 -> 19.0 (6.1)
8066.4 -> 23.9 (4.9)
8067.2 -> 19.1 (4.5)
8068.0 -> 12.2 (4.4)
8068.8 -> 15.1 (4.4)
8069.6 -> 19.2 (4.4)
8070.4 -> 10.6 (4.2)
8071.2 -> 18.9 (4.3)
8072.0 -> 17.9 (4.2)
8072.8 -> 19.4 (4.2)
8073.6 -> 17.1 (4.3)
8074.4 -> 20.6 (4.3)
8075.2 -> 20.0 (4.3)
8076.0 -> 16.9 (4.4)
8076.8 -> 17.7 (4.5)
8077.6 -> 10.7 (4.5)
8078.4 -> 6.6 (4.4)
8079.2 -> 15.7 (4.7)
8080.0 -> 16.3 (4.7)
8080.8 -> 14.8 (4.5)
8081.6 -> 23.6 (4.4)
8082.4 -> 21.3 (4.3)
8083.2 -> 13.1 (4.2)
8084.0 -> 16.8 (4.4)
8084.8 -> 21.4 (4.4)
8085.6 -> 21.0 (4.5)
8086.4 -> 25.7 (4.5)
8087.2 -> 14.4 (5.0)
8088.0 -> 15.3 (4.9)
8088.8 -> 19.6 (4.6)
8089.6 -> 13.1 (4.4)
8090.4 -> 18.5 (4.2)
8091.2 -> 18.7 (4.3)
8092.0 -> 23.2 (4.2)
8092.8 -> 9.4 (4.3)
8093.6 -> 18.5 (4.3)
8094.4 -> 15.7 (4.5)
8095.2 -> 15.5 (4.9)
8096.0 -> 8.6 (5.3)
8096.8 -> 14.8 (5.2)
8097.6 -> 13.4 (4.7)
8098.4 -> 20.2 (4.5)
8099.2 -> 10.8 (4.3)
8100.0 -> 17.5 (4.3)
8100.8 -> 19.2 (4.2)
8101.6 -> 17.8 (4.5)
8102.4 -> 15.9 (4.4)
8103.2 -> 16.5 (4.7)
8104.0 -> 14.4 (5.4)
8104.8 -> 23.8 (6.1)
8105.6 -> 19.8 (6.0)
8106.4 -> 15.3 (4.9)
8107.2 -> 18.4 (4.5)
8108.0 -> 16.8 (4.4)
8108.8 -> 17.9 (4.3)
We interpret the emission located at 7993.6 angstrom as [N II] 6583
